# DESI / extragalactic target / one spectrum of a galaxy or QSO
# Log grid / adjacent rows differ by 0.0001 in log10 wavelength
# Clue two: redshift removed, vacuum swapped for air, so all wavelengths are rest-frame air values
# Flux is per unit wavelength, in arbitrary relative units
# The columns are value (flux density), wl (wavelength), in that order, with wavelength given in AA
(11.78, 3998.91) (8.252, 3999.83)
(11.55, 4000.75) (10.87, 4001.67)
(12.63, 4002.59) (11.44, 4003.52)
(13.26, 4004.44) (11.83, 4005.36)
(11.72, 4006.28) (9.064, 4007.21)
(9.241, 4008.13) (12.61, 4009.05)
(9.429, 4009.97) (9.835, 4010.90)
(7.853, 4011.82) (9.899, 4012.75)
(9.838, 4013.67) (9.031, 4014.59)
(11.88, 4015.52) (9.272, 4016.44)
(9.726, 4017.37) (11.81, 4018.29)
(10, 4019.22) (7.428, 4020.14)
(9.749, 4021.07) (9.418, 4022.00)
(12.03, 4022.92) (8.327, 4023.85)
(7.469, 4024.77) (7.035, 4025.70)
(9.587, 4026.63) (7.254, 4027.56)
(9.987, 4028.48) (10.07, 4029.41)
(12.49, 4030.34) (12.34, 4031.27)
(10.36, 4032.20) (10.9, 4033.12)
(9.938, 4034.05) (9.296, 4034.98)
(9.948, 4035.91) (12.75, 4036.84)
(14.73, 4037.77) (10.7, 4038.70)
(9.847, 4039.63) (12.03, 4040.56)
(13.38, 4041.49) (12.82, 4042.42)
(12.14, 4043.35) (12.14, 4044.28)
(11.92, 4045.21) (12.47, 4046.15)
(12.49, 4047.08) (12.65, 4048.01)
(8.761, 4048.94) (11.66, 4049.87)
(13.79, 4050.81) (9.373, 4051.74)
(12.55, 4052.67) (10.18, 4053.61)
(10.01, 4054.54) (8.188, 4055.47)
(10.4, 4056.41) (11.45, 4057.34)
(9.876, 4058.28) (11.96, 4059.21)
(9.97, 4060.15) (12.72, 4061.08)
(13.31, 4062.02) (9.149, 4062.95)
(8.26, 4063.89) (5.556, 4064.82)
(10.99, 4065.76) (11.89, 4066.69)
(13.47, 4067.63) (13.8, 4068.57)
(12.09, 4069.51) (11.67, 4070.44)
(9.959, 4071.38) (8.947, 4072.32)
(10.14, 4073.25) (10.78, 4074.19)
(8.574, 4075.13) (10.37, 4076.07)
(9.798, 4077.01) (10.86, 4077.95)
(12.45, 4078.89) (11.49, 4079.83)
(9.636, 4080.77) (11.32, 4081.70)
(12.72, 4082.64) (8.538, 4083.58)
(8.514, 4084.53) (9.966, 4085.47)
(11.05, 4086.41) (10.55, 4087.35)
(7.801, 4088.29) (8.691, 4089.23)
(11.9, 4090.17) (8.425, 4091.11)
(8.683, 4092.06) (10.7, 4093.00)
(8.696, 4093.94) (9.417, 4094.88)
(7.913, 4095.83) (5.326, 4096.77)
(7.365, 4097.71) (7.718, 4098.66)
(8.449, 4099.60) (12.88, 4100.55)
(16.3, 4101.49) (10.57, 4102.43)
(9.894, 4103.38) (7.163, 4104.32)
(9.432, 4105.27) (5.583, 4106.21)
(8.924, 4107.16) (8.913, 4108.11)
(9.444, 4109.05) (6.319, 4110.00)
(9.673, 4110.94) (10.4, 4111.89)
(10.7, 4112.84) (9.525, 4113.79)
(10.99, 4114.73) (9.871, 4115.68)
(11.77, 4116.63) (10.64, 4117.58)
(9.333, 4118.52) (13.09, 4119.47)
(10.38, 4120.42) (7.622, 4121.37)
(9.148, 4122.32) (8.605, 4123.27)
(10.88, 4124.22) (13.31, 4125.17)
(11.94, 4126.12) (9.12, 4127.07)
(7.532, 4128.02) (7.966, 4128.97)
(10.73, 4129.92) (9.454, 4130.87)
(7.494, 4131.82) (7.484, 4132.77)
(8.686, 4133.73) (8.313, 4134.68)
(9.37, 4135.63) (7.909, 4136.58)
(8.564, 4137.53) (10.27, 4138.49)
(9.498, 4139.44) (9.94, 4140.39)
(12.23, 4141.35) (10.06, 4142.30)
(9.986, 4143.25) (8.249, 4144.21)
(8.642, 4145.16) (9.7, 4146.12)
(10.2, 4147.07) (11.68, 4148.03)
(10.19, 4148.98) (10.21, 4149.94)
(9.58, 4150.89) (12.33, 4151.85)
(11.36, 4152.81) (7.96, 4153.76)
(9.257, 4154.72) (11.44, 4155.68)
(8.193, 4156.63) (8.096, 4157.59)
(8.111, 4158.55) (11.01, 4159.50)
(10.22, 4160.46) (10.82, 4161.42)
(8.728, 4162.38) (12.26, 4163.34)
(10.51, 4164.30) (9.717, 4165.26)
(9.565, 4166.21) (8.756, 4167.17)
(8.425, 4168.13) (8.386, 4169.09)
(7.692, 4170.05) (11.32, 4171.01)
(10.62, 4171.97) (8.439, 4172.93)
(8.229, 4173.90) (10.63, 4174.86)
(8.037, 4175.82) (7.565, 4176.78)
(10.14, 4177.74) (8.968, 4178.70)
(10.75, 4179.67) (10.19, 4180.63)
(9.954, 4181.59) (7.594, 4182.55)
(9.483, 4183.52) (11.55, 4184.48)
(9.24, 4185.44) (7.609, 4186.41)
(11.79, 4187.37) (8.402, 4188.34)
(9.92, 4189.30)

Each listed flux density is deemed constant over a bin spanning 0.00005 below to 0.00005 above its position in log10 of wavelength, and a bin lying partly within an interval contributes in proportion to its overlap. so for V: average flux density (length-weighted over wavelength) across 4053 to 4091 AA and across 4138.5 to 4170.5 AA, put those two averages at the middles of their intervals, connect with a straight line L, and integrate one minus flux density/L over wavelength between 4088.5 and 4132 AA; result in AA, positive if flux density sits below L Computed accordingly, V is 2.6 AA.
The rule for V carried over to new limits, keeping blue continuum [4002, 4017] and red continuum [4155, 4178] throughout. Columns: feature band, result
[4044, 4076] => -2.22 AA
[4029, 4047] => -2.22 AA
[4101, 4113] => 0.49 AA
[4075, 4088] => -0.50 AA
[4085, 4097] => 0.89 AA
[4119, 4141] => 0.55 AA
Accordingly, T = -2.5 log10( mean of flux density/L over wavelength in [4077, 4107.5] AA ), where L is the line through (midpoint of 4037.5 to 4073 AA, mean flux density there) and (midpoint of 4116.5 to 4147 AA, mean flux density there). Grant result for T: 0.085 mag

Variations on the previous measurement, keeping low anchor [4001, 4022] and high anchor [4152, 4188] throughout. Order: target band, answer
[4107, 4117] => 0.02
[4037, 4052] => -0.17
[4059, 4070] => -0.10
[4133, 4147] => 0.04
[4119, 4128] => -0.06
